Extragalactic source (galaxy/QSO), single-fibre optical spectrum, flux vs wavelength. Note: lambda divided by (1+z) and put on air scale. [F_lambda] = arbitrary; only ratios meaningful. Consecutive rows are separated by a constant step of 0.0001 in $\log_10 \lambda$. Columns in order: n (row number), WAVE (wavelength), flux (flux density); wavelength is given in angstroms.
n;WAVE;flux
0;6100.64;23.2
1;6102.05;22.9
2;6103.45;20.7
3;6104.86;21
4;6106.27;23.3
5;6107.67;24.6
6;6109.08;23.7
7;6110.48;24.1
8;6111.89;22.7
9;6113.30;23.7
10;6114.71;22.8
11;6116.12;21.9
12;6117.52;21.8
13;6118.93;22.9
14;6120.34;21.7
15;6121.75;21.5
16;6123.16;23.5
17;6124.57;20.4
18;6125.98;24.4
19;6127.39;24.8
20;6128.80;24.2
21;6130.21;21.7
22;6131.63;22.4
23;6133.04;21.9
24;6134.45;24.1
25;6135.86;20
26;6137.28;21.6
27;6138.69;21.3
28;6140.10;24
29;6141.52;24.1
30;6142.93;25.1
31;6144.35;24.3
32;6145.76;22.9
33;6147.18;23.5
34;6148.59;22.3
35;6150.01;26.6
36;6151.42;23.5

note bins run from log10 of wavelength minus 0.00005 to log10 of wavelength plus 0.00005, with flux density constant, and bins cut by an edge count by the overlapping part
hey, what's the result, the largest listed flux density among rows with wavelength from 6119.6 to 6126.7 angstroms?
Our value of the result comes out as 24.4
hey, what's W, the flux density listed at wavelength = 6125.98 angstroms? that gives 24.4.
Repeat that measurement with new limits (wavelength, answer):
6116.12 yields 21.9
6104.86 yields 21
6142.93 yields 25.1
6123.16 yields 23.5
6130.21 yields 21.7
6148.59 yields 22.3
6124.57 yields 20.4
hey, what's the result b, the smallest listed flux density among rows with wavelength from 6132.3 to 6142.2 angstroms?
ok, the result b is 20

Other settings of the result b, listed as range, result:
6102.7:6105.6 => 20.7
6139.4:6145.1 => 24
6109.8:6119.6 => 21.8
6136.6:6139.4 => 21.3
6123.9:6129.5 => 20.4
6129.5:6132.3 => 21.7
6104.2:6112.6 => 21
